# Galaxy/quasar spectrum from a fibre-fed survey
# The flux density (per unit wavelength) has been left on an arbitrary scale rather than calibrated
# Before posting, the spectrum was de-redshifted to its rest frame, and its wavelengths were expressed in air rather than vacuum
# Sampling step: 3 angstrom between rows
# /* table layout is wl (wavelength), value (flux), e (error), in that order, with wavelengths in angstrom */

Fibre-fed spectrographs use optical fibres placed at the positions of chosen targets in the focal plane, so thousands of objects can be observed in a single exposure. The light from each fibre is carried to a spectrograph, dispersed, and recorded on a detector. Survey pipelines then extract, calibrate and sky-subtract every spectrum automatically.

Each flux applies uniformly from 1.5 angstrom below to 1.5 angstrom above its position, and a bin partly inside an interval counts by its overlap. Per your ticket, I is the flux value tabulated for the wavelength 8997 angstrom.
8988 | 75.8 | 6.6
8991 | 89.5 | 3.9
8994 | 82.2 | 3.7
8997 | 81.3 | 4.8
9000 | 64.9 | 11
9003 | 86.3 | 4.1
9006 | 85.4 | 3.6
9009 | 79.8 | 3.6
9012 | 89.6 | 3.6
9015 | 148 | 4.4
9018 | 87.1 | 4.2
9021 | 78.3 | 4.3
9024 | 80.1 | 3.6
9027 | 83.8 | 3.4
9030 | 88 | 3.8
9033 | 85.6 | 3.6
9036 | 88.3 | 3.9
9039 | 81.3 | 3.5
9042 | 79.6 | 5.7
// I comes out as 81.3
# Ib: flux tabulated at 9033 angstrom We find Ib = 85.6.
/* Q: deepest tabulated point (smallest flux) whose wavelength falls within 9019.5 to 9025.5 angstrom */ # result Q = 78.3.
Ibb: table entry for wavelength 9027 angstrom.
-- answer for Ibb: 83.8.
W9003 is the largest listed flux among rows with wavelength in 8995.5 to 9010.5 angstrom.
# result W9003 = 86.3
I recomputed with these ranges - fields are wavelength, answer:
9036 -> 88.3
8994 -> 82.2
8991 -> 89.5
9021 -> 78.3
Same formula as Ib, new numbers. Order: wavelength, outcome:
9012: 89.6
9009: 79.8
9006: 85.4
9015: 148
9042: 79.6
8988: 75.8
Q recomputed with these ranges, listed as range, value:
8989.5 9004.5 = 64.9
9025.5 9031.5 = 83.8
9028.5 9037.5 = 85.6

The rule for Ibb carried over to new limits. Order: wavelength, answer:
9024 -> 80.1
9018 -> 87.1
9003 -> 86.3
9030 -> 88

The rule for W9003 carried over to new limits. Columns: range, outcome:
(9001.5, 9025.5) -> 148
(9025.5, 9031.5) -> 88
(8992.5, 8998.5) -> 82.2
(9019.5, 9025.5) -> 80.1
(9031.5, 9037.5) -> 88.3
